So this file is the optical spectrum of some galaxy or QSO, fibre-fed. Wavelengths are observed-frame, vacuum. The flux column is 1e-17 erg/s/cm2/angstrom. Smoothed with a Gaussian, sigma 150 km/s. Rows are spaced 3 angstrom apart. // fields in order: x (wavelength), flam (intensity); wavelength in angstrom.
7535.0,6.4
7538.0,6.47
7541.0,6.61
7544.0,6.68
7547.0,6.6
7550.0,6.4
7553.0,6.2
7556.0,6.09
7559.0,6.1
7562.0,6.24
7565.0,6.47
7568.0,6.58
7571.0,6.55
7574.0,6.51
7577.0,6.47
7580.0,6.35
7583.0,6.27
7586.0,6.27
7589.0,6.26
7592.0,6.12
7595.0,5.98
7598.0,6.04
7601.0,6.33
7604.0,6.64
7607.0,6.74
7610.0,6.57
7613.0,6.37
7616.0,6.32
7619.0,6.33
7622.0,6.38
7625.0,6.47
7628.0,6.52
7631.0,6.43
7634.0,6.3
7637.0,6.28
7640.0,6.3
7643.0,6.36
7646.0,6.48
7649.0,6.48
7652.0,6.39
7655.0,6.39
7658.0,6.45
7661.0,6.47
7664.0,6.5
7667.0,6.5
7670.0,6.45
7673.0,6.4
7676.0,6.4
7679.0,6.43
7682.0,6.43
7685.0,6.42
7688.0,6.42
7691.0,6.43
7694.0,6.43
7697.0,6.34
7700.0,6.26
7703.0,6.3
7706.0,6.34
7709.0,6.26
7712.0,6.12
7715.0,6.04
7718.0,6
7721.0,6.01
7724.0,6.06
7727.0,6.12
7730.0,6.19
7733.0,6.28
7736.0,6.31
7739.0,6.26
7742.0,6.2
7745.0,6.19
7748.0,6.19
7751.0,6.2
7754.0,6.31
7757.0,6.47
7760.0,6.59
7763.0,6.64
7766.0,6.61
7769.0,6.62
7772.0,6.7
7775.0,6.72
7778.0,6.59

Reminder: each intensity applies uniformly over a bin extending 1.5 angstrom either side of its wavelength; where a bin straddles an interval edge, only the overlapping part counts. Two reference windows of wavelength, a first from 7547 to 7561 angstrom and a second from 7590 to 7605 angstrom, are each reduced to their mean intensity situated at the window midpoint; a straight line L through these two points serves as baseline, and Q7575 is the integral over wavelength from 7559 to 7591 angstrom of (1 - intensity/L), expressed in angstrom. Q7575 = -0.8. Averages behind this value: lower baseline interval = 6.24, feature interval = 6.38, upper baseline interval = 6.21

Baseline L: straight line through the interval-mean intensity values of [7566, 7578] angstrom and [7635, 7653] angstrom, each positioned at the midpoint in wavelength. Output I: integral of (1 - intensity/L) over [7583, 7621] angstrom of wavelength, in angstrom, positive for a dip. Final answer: 0.8 angstrom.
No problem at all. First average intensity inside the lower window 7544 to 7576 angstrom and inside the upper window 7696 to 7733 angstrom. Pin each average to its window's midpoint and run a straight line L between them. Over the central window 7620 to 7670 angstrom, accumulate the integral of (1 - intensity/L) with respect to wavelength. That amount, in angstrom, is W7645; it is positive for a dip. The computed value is -1.2 angstrom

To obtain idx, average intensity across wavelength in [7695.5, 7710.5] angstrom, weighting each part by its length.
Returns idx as 6.3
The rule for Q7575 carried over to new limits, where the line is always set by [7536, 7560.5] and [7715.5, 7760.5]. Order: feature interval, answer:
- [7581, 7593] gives 0.2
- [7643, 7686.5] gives -1.1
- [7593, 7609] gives 0.0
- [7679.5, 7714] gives -0.5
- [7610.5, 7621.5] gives -0.1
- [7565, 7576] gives -0.3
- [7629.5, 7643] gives 0.0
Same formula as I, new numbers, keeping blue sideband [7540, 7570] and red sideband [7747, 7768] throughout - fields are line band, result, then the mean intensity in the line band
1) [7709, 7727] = 1.0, 6.07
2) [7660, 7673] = -0.1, 6.47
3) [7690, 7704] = 0.2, 6.35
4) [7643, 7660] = 0.0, 6.43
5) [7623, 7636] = 0.0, 6.42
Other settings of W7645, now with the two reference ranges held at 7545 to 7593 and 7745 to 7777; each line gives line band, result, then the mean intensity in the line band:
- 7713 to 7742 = 1.45 angstrom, 6.14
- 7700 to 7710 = 0.24 angstrom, 6.3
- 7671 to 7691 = 0.04 angstrom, 6.42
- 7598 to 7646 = -0.19 angstrom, 6.41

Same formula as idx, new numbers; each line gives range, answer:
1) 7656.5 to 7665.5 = 6.47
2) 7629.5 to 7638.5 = 6.34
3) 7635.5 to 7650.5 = 6.38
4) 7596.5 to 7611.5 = 6.46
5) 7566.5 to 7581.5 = 6.49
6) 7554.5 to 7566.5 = 6.22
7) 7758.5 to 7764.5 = 6.61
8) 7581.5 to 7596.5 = 6.18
